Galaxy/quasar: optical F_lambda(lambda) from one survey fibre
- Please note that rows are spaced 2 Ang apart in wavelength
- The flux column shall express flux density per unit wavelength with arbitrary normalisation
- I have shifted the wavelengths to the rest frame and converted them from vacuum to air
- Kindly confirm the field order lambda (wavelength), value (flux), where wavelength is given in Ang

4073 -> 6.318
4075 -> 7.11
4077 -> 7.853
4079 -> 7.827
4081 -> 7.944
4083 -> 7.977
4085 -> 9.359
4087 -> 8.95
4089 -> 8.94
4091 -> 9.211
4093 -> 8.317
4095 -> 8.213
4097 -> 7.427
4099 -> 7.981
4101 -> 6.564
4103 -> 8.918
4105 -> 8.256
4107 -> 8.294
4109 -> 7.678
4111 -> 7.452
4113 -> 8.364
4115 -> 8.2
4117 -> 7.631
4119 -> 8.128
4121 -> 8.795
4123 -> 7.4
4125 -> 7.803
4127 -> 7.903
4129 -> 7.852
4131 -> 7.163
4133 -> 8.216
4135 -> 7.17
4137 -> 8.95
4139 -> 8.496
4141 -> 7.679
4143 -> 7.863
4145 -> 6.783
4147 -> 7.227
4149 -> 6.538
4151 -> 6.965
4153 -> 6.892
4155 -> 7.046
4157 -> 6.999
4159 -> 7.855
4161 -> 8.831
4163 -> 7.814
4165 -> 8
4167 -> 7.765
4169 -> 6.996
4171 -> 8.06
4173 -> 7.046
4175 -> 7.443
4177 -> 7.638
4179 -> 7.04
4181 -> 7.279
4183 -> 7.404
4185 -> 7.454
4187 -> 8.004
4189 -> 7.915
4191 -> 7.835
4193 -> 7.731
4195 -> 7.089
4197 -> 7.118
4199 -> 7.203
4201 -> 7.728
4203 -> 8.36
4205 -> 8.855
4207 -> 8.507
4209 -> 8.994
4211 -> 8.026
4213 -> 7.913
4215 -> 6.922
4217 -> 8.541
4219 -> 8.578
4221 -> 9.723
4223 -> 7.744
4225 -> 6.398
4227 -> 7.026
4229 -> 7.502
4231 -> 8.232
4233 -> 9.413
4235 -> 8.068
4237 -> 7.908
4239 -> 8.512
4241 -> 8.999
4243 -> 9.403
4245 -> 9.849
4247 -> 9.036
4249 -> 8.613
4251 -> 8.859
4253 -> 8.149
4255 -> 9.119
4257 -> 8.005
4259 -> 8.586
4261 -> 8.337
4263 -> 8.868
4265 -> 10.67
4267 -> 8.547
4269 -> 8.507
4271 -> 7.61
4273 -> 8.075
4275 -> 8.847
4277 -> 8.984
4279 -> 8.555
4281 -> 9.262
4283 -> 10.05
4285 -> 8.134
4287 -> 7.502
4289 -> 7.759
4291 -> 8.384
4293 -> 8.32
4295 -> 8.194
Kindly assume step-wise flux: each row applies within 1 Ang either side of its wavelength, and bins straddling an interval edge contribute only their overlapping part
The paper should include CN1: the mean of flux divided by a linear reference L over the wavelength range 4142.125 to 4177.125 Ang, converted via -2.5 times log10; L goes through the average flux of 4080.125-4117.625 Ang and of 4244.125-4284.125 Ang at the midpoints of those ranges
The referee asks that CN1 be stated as 0.14 mag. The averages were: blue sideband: 8.2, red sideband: 8.82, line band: 7.42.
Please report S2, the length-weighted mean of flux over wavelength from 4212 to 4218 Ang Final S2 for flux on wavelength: 7.79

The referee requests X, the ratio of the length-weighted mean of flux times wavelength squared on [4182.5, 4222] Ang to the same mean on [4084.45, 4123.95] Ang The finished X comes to 1.0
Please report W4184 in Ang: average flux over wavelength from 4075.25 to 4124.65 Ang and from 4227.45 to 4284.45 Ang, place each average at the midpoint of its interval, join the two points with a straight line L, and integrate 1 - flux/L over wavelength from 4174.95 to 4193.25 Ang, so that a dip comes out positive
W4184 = 1.89 Ang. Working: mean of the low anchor 8.13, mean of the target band 7.57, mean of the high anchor 8.71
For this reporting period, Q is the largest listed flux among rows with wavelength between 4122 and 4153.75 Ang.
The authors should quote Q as 8.95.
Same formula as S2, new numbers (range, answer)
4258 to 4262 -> 8.46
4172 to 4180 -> 7.29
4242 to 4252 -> 9.15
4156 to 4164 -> 7.87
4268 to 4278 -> 8.4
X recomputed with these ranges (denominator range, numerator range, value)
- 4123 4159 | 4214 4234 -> 1.11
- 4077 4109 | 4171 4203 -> 0.95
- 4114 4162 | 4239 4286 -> 1.22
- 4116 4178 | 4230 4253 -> 1.20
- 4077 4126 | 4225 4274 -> 1.13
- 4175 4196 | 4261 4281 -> 1.21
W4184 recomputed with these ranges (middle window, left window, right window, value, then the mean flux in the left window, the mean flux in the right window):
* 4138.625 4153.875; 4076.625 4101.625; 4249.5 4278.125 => 2.0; 8.23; 8.65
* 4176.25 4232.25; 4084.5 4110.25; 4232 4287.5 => 5.0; 8.29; 8.74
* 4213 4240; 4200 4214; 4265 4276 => 1.2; 8.34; 8.53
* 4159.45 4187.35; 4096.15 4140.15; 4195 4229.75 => 1.1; 7.94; 7.93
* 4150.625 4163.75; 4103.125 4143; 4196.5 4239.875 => 0.8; 7.99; 8.07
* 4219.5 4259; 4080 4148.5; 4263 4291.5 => 0.2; 8.02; 8.65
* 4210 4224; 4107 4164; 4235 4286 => 0.3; 7.71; 8.77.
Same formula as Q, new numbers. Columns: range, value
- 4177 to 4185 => 7.638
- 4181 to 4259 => 9.849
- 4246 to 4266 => 10.67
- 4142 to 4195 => 8.831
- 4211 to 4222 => 9.723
